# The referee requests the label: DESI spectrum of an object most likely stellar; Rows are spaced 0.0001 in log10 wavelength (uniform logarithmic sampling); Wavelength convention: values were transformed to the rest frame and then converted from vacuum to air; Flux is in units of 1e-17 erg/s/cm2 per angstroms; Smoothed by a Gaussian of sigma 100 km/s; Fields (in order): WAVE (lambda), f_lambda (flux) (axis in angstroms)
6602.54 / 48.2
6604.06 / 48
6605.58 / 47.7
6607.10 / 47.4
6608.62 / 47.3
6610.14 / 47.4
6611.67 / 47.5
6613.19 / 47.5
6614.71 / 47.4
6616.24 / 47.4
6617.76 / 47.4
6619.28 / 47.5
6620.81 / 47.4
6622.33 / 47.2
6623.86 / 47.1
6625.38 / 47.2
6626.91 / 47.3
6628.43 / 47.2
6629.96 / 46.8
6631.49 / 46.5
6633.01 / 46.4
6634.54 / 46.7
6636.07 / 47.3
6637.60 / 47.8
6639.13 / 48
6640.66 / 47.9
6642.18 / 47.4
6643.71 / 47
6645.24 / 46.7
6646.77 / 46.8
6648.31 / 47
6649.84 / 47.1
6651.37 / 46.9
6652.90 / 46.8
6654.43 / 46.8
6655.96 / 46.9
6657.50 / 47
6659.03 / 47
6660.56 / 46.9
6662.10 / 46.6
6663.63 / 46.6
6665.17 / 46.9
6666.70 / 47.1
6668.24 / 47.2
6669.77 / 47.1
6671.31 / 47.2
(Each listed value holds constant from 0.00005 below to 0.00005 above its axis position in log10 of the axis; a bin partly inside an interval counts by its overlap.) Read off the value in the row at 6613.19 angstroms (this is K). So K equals 47.5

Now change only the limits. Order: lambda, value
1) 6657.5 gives 47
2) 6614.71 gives 47.4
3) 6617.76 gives 47.4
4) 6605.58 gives 47.7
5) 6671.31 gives 47.2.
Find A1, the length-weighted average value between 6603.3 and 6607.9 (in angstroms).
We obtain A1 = 47.7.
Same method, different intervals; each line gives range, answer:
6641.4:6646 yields 47.1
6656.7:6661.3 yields 47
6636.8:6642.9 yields 47.8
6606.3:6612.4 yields 47.4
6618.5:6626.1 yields 47.3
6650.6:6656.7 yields 46.9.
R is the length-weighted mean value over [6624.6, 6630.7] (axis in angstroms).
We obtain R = 47.2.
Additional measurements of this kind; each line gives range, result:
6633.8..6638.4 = 47.2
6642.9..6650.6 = 46.9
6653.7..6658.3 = 46.9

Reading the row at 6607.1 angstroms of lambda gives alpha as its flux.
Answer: 47.4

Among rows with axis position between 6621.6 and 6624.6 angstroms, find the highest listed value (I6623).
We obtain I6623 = 47.2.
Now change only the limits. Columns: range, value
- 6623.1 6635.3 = 47.3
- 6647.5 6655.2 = 47.1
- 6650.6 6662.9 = 47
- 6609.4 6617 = 47.5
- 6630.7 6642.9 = 48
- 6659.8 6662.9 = 46.9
